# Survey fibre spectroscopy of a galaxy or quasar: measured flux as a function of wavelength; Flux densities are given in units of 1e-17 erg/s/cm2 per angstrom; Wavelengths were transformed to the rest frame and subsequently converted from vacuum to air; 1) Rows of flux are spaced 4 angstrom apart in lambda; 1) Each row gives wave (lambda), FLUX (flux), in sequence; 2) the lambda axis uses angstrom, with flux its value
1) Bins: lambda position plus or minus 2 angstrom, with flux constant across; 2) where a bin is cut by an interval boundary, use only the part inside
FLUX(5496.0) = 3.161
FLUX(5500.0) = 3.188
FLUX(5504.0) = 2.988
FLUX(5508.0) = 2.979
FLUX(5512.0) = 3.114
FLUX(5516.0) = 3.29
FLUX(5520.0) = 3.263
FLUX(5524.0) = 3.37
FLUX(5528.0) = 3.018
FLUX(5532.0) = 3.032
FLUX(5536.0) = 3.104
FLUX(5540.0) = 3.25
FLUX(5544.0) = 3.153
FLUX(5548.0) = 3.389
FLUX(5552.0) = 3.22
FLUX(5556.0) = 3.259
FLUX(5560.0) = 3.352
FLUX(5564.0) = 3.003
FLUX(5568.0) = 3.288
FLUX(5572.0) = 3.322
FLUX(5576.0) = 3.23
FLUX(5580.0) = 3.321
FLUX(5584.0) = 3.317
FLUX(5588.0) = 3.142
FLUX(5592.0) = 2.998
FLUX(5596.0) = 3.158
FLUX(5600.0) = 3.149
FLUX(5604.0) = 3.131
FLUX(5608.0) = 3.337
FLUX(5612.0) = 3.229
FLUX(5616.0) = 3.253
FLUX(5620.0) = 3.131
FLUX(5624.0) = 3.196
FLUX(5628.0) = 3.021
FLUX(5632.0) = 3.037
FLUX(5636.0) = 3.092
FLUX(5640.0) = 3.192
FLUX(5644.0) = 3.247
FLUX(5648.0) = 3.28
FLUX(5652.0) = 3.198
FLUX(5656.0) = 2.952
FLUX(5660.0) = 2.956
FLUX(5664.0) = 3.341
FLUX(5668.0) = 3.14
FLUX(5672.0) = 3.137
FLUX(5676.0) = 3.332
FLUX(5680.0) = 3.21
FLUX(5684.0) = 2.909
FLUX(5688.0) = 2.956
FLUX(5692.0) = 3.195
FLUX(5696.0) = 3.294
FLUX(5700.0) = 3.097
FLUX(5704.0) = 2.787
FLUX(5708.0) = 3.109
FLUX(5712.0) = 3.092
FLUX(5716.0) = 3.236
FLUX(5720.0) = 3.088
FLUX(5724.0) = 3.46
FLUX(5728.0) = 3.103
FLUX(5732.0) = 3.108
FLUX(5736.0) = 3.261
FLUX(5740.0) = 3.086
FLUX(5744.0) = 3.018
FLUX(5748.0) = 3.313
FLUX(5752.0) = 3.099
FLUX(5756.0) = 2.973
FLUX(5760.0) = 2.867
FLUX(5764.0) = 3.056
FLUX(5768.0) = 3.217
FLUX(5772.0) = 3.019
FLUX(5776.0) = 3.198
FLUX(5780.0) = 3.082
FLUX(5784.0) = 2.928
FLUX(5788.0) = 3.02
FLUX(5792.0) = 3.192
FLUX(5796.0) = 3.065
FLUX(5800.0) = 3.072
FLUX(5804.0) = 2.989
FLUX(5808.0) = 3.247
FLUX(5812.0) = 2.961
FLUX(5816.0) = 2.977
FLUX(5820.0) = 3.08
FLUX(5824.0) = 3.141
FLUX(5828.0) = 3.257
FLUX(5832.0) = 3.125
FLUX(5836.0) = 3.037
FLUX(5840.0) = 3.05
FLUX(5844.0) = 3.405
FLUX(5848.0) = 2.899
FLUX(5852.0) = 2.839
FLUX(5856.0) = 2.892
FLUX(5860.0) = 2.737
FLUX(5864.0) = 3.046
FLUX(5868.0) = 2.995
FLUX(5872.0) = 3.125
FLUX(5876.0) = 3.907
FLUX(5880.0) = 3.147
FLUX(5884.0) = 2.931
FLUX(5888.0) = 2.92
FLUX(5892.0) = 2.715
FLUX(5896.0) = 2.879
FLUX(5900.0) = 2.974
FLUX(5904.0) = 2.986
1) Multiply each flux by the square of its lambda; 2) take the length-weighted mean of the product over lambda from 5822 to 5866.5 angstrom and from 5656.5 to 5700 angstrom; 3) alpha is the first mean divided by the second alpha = 1.03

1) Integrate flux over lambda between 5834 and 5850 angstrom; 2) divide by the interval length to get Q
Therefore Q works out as 3.1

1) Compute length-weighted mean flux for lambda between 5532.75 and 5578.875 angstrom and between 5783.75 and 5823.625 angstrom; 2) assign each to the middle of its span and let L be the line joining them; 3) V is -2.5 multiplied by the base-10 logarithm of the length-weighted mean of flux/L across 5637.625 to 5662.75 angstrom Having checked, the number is 0.01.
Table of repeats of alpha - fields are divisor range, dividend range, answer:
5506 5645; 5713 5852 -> 1.05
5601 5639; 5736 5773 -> 1.02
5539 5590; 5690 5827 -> 1.02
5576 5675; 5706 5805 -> 1.03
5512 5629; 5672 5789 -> 1.03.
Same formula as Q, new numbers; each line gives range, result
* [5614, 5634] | 3.13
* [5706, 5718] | 3.15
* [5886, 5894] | 2.82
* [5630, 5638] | 3.06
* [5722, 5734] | 3.22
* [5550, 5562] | 3.28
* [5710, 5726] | 3.22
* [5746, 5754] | 3.21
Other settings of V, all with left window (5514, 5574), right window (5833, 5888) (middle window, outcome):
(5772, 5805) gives 0.01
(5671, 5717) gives 0.01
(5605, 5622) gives -0.01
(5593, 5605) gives 0.02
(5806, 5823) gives 0.01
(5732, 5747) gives 0.00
